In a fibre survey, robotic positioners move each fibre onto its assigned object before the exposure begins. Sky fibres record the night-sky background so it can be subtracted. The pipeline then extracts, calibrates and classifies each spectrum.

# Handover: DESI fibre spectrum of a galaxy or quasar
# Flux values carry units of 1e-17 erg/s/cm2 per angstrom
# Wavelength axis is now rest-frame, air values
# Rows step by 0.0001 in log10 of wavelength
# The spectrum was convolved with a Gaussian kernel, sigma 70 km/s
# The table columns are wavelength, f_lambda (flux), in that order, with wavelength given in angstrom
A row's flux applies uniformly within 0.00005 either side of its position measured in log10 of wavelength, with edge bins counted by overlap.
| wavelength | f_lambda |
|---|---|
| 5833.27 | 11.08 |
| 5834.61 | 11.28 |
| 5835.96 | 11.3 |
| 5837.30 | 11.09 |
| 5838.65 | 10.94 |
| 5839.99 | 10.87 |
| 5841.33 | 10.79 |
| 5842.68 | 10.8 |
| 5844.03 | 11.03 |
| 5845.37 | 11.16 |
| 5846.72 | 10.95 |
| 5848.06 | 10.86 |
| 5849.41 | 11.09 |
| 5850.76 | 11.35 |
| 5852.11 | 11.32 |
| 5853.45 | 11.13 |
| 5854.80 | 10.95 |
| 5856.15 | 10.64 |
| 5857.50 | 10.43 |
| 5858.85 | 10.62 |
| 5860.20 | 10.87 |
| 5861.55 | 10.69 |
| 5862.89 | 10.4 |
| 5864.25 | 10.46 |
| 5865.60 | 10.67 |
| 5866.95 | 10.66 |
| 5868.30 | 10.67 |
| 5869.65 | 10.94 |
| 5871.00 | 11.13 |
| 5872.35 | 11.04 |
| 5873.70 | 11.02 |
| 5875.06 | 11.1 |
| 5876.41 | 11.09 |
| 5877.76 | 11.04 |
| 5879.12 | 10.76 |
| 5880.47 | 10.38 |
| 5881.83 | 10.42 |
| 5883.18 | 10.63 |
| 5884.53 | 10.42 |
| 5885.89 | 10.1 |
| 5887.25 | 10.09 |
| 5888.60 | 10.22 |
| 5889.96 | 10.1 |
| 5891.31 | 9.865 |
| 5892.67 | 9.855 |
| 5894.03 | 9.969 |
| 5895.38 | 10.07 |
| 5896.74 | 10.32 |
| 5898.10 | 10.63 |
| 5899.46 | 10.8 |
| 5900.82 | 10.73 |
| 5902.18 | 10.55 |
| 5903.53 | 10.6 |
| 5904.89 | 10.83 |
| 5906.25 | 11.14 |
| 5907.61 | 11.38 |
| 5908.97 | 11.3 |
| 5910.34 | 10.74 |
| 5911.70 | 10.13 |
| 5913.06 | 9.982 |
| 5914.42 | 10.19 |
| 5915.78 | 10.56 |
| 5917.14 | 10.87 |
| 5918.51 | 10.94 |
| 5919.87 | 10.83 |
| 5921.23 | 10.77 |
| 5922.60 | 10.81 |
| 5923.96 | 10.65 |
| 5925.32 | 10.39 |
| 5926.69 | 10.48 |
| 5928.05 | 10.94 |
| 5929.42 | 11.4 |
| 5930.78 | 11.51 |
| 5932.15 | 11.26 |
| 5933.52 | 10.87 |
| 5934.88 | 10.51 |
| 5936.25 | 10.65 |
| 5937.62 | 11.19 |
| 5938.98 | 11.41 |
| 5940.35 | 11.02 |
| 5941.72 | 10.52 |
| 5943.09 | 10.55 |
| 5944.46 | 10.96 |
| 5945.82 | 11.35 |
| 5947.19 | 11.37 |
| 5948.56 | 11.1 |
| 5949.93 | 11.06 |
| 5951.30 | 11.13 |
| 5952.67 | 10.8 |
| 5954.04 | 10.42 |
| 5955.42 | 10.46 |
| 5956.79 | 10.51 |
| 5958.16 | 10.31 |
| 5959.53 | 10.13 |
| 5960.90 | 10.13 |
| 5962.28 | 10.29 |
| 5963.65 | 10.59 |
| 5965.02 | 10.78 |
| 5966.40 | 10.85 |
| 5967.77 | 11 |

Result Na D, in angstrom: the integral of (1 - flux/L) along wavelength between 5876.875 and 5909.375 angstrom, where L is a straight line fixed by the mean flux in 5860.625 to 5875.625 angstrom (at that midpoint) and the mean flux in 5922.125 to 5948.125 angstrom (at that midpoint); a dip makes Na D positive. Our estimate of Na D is 1.0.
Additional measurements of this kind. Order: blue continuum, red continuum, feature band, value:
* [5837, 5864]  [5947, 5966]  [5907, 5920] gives 0.1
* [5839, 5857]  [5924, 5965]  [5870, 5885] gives 0.1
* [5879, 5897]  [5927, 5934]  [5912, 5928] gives 0.5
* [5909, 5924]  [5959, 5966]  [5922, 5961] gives -1.2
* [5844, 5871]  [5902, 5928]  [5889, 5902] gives 0.6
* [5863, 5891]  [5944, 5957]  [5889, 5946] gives 0.5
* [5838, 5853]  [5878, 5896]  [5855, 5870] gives 0.1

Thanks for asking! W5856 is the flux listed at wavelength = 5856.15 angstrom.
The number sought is 10.64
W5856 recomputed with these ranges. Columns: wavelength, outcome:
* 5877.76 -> 11.04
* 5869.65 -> 10.94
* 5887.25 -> 10.09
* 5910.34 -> 10.74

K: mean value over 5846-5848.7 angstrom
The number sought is 10.9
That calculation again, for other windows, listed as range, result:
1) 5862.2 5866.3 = 10.5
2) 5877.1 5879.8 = 10.9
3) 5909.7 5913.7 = 10.3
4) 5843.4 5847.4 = 11.1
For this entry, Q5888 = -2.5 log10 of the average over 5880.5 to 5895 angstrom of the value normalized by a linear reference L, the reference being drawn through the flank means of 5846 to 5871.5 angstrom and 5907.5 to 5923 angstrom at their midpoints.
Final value 0.06 mag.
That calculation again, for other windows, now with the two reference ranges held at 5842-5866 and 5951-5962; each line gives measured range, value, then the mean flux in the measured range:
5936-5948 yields -0.052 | 11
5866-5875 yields -0.013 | 10.9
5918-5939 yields -0.035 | 10.9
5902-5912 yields -0.023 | 10.9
